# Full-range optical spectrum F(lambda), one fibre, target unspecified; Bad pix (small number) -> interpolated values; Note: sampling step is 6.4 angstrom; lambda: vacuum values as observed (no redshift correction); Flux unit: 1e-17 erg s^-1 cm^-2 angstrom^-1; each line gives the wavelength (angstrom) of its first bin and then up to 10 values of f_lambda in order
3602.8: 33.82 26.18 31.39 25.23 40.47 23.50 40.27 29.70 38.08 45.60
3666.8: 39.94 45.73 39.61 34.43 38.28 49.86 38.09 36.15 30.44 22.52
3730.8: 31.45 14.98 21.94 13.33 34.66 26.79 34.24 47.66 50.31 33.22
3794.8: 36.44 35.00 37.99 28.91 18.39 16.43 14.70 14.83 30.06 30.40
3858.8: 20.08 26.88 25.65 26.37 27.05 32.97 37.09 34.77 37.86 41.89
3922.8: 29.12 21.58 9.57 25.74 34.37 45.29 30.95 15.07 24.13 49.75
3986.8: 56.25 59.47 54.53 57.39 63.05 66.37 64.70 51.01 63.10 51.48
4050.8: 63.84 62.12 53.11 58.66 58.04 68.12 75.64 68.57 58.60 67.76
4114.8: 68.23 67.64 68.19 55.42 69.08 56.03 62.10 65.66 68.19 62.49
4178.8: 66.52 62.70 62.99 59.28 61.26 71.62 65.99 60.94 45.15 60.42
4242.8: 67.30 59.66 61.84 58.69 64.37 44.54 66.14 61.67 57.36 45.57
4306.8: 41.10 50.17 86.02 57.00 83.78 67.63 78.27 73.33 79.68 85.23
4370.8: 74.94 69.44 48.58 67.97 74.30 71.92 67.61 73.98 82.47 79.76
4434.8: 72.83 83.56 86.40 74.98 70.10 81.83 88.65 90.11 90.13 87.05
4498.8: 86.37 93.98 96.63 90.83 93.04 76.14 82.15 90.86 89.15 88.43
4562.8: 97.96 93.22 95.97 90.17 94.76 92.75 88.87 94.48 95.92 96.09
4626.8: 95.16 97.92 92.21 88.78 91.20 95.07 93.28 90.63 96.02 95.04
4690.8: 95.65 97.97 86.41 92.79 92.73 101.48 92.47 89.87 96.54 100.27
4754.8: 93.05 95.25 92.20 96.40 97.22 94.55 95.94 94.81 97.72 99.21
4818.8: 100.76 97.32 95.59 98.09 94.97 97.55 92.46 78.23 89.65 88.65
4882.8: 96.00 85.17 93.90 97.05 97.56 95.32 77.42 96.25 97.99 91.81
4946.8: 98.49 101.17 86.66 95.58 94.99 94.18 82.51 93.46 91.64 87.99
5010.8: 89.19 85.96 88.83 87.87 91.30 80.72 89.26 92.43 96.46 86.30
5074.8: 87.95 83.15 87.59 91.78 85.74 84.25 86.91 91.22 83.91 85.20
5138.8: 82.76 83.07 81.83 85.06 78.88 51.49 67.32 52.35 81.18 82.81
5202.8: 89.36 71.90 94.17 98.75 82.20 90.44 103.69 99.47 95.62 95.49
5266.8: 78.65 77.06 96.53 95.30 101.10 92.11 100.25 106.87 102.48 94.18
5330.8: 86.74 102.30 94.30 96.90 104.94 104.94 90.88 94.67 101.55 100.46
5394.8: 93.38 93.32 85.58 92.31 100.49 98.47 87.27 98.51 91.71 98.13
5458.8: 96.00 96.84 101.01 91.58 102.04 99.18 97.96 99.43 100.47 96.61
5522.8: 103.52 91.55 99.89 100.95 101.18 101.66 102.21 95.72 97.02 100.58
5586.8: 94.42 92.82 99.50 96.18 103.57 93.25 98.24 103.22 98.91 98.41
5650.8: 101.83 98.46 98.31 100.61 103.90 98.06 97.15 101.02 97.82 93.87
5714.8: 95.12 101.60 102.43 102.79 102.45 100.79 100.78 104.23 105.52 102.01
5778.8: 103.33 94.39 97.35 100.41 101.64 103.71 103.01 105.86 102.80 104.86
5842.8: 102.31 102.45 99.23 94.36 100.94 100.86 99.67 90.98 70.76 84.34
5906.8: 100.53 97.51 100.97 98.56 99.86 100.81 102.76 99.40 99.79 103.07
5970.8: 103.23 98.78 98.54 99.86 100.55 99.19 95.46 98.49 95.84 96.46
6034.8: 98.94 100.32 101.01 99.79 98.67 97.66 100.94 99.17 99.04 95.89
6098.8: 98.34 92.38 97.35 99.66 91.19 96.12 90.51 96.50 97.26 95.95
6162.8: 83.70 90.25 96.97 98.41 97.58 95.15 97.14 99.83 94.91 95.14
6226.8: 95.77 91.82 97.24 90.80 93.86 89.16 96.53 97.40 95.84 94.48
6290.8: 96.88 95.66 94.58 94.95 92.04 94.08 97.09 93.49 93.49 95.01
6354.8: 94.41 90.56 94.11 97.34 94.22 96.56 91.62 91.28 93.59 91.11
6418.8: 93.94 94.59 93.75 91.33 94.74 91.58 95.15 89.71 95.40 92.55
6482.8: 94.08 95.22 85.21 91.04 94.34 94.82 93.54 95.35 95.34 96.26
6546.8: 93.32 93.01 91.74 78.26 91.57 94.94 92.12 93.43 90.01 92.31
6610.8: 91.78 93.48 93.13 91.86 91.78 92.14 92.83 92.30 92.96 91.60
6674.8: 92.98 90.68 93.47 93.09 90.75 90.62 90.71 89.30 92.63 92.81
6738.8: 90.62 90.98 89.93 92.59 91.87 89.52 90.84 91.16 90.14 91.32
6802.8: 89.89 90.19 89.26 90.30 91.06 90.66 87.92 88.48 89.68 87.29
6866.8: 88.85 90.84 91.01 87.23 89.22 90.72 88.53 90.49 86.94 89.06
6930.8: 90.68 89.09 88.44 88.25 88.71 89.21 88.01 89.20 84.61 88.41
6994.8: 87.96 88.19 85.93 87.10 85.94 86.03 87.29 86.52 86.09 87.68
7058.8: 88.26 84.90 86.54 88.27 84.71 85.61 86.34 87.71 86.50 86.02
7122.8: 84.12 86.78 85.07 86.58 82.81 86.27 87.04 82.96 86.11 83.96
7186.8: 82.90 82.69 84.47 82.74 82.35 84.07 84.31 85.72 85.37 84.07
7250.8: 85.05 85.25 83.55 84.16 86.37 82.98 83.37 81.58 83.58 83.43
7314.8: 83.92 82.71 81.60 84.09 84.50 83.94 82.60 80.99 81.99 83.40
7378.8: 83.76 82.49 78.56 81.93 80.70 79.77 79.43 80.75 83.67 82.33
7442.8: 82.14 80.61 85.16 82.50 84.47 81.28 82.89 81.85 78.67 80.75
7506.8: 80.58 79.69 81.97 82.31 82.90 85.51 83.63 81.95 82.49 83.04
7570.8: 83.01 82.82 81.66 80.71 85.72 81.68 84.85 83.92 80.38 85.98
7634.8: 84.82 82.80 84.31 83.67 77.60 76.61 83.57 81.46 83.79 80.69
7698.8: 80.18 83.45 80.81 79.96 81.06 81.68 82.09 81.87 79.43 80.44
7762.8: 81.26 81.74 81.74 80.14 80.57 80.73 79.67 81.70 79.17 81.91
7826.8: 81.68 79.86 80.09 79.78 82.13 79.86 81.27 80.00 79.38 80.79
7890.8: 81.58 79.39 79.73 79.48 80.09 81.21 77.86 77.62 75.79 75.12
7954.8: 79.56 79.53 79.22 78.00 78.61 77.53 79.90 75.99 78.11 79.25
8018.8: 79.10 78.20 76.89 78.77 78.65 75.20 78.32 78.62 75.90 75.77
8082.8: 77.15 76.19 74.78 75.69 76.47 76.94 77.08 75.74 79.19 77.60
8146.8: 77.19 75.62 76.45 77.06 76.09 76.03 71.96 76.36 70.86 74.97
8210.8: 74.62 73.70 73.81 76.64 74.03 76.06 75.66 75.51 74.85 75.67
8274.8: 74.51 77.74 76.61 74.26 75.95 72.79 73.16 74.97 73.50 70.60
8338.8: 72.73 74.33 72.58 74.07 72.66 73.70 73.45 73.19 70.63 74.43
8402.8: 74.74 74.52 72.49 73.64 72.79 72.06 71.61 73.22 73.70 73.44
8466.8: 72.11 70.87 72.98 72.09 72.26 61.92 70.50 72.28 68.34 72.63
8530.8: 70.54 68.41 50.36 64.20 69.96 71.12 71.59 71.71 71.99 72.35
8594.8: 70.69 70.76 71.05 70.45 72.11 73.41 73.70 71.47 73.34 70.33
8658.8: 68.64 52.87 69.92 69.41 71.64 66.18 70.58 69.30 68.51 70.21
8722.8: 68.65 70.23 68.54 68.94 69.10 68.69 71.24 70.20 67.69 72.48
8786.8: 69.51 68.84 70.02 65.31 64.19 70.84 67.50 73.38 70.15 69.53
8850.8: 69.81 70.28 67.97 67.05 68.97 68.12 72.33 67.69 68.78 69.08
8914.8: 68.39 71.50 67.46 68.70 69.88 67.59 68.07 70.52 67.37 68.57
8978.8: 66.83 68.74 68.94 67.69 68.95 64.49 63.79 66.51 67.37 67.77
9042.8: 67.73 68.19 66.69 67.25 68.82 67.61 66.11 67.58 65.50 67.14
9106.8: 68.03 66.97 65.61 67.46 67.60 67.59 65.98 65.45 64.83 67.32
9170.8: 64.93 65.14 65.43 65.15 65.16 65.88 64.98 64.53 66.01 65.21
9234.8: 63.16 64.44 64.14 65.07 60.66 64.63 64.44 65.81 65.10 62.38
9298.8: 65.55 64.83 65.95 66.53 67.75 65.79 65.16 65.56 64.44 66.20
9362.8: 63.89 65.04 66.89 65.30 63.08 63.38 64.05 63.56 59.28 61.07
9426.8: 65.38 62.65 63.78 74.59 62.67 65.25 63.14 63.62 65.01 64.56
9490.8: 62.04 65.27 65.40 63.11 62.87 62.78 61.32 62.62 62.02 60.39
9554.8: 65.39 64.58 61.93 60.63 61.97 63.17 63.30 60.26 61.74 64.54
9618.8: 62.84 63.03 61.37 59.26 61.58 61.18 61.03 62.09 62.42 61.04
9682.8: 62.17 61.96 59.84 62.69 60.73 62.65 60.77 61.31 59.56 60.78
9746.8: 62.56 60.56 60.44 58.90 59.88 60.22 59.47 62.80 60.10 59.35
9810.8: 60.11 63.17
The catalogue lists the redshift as 0.000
